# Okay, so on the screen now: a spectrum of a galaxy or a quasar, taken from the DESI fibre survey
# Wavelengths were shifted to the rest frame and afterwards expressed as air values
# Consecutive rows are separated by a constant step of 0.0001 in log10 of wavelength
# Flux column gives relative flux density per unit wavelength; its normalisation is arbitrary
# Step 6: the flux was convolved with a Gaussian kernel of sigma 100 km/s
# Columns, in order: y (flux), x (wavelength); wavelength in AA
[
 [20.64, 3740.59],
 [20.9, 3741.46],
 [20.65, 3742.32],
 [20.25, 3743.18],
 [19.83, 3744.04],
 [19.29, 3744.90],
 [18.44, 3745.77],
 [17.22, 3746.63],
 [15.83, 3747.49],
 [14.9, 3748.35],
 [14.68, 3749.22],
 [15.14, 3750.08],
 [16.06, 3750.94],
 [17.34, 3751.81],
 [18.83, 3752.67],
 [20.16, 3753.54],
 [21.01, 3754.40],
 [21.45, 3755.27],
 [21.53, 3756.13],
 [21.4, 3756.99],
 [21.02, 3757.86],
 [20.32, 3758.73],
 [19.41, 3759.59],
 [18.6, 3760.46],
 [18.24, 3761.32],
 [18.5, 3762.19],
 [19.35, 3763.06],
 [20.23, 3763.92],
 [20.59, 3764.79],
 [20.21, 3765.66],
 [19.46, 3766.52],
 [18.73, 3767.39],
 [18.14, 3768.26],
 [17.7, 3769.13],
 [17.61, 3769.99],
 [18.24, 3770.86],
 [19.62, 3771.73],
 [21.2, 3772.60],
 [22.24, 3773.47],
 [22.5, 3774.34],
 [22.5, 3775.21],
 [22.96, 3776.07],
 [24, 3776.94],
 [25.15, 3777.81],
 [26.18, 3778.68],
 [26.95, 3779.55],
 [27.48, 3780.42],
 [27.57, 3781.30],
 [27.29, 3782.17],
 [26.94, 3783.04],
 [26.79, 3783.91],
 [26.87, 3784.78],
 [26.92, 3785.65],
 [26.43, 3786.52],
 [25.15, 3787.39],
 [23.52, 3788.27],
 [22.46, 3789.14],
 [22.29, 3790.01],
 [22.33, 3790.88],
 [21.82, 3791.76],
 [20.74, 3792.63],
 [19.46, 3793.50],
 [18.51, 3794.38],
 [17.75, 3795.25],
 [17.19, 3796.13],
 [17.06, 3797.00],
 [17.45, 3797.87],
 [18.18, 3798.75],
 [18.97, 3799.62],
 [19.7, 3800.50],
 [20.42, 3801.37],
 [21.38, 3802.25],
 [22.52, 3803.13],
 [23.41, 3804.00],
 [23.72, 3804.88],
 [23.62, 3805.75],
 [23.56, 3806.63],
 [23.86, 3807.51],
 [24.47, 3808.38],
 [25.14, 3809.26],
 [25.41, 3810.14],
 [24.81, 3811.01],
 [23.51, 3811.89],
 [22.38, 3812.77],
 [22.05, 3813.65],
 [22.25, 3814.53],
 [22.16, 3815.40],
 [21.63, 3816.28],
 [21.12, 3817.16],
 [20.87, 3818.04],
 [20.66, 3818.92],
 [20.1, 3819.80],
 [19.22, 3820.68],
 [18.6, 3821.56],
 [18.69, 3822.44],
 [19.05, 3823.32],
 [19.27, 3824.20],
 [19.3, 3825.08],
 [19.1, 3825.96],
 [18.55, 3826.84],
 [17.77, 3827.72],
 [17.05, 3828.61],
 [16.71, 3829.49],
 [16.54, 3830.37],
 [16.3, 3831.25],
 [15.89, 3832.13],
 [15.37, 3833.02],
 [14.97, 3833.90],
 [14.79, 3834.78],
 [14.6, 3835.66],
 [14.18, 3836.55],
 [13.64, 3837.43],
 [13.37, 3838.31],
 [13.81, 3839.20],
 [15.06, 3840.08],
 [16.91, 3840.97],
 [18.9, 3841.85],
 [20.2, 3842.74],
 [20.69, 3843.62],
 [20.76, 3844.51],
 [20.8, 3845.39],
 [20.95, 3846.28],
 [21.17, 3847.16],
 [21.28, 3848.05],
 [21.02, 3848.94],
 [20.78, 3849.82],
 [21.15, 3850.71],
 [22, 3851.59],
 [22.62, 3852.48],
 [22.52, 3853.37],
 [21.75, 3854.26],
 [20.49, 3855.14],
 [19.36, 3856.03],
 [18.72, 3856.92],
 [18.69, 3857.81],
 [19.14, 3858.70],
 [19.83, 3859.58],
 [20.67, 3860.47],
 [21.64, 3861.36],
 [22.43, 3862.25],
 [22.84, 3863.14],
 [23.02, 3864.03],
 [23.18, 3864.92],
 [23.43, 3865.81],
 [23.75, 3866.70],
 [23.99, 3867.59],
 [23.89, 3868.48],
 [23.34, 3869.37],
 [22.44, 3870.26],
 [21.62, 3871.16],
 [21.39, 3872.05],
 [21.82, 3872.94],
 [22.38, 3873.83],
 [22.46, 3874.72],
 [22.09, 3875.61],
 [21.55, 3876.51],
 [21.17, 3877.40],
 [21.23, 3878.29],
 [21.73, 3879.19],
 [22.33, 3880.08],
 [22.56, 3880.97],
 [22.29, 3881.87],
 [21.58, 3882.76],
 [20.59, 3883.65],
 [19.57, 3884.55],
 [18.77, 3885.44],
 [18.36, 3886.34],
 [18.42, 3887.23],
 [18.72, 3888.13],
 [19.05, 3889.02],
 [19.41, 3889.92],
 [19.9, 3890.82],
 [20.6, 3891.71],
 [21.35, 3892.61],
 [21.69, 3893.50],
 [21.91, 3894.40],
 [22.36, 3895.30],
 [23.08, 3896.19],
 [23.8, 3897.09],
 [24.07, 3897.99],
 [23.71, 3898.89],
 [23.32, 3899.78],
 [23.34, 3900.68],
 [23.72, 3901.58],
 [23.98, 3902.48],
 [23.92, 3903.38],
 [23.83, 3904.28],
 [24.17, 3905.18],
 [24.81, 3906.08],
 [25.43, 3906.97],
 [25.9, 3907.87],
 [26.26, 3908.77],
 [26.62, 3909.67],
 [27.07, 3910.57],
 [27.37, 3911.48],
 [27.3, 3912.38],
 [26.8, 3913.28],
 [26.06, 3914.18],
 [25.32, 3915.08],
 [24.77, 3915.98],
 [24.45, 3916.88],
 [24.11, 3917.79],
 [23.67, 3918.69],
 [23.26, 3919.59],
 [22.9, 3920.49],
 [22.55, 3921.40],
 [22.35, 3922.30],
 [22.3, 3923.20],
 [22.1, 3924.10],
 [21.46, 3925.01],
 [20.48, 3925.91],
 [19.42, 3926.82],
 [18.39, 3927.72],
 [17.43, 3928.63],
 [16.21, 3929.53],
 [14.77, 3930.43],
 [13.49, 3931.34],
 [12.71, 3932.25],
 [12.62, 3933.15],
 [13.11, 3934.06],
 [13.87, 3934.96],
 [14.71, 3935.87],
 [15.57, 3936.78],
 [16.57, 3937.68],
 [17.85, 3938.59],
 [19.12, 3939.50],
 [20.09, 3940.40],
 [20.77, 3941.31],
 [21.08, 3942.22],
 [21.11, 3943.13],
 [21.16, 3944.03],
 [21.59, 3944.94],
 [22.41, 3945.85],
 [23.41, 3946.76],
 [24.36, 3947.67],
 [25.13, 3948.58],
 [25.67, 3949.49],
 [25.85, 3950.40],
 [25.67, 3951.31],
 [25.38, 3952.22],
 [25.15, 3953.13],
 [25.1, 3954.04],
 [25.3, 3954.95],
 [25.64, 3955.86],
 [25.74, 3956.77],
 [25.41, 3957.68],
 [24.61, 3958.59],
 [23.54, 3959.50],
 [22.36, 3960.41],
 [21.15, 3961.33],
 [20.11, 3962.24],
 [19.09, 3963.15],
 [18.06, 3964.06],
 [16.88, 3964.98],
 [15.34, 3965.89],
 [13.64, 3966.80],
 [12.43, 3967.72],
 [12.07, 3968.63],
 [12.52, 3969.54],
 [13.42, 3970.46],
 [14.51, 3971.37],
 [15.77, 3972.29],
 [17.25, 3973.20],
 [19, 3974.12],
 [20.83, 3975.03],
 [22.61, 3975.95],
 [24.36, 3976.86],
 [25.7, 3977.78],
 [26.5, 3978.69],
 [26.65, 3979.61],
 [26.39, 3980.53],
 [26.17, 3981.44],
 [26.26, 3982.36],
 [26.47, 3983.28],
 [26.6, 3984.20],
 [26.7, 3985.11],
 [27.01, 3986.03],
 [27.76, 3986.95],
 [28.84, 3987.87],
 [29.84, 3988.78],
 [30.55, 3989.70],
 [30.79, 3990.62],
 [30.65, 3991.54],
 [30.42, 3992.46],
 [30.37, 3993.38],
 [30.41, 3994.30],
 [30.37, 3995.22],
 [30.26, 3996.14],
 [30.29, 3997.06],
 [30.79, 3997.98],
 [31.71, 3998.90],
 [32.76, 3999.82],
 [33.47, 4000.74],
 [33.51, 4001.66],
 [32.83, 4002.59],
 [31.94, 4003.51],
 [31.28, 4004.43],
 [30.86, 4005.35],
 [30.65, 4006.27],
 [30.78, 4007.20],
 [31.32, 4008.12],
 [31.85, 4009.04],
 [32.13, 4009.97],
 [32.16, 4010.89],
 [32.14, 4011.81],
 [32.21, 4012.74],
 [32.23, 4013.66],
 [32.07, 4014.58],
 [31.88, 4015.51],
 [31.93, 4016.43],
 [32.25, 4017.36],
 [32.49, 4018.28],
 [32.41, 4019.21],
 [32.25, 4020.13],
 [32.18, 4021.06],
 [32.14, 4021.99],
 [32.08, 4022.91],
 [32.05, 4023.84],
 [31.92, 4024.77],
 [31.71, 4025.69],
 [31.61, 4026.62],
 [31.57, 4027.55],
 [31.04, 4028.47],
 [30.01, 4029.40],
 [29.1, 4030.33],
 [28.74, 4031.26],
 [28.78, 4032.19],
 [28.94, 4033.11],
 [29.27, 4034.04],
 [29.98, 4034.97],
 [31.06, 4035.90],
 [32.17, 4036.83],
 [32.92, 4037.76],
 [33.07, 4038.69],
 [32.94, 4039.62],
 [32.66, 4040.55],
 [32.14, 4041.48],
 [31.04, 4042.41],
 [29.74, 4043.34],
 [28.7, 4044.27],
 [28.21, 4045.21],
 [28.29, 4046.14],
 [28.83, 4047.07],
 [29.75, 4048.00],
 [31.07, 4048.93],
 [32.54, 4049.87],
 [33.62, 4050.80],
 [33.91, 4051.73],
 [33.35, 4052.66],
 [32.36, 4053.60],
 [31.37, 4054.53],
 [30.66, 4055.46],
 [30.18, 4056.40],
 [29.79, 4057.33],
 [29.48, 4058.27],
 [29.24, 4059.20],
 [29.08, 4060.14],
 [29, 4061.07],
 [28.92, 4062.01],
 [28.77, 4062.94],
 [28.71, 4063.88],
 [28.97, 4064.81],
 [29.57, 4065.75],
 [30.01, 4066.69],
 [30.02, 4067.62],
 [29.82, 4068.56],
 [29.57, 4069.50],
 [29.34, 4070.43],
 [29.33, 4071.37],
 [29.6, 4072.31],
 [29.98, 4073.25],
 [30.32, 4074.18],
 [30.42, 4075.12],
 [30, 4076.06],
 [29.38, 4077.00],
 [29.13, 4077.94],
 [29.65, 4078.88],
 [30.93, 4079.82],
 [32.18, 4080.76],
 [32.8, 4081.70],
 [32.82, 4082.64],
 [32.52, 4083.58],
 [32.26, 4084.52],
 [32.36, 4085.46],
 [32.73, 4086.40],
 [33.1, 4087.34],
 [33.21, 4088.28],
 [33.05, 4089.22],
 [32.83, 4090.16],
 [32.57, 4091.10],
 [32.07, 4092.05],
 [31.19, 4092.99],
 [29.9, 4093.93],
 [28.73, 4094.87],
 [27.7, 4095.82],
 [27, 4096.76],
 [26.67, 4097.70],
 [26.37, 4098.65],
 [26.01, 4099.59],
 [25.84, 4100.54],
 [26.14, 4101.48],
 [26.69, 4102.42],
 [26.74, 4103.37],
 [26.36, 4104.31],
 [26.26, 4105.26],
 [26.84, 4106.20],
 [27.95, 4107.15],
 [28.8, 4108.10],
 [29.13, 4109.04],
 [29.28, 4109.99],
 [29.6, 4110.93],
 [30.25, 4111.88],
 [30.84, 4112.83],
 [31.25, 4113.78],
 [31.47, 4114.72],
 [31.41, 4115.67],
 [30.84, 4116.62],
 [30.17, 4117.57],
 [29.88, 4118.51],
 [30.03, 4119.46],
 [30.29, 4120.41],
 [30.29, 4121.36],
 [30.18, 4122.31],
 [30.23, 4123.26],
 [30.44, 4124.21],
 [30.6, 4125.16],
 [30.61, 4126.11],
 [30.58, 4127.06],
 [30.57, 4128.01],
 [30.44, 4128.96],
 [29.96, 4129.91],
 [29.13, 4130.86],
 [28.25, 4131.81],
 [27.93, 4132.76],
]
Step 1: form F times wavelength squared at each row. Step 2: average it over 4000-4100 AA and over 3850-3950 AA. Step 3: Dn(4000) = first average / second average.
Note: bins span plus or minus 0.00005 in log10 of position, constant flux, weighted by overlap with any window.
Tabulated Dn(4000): 1.5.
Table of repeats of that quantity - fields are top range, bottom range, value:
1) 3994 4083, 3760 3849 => 1.69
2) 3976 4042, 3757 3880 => 1.61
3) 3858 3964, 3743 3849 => 1.15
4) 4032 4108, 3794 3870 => 1.69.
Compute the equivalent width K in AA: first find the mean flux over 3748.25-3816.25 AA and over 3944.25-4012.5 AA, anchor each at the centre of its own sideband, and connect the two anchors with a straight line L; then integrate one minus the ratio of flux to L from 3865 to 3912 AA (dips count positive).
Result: 2.3 AA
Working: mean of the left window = 21.5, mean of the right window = 25.5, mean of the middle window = 22.6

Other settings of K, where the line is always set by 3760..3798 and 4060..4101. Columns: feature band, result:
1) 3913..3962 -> 9.0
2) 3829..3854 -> 5.8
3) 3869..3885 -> 1.8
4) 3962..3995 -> 5.4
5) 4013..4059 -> -3.7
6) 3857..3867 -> 1.1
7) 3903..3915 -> -0.2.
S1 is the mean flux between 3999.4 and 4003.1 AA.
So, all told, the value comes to 33.1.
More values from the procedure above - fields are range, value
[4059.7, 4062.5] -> 29.1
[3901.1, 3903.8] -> 23.8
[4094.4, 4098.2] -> 27.5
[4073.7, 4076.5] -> 30.3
